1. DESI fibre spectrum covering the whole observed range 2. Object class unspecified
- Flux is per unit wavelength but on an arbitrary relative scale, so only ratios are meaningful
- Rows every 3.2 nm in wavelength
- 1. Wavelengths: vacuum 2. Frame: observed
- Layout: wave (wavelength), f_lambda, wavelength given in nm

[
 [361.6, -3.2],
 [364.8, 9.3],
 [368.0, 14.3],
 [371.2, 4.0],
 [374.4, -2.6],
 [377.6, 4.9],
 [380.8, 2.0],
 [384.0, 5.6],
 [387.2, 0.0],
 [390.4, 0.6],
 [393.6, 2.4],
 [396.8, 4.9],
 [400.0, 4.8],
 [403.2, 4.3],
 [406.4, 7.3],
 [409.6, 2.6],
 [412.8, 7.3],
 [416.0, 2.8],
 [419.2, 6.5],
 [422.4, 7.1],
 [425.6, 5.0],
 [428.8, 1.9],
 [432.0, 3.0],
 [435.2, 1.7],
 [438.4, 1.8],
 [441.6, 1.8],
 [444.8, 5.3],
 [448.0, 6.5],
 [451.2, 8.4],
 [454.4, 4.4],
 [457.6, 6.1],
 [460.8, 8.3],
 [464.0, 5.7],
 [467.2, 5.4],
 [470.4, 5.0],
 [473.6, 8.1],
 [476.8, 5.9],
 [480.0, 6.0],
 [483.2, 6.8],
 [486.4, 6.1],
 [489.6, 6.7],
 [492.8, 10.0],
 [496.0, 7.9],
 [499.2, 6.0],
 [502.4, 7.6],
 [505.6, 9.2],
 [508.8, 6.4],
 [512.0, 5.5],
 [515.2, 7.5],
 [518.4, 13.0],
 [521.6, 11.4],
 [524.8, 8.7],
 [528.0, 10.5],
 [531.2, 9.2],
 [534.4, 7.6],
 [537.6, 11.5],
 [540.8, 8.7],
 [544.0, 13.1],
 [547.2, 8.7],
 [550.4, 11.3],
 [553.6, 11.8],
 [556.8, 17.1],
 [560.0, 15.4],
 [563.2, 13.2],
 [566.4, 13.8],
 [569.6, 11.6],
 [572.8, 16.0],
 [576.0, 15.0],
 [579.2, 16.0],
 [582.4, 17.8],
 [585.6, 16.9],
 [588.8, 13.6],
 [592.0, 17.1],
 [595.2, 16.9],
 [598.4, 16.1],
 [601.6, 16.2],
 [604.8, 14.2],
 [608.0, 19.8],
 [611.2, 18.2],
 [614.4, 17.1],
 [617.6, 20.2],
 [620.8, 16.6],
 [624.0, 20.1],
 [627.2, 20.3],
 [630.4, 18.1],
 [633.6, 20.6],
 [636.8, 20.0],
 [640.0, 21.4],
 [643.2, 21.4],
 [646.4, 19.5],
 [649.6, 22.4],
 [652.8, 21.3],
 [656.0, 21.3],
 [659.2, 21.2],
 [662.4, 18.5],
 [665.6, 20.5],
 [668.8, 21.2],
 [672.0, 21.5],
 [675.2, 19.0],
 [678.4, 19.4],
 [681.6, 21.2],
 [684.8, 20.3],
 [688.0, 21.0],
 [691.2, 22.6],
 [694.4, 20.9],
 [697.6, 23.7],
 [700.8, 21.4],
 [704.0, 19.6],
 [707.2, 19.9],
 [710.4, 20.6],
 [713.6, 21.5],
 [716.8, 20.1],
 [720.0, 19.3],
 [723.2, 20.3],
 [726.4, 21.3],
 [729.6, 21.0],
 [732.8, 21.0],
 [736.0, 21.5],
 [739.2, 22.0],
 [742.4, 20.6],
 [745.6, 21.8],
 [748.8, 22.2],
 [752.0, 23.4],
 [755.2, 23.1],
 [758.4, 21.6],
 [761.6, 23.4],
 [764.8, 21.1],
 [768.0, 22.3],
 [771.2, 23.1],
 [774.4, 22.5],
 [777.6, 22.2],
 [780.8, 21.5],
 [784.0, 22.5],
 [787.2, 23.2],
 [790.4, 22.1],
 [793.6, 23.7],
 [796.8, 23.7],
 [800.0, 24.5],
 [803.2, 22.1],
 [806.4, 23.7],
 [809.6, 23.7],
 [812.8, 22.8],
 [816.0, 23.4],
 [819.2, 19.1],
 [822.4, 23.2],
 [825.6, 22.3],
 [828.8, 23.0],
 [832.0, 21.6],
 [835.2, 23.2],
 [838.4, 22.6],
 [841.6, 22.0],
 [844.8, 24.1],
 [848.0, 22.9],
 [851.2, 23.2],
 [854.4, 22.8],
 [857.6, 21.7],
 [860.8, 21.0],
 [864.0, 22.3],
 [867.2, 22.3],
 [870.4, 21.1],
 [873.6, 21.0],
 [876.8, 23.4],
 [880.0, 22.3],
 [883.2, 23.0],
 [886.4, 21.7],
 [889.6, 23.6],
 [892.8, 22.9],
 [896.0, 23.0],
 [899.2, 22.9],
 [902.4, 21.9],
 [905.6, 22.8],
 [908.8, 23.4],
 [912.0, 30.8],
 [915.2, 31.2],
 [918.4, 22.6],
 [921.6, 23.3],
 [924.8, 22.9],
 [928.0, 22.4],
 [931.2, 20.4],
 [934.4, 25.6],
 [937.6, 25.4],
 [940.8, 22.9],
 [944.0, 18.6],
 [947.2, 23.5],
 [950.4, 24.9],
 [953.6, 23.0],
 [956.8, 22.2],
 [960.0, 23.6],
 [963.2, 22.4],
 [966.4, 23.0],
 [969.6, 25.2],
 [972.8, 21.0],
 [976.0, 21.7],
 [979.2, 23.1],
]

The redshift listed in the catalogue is 0.390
